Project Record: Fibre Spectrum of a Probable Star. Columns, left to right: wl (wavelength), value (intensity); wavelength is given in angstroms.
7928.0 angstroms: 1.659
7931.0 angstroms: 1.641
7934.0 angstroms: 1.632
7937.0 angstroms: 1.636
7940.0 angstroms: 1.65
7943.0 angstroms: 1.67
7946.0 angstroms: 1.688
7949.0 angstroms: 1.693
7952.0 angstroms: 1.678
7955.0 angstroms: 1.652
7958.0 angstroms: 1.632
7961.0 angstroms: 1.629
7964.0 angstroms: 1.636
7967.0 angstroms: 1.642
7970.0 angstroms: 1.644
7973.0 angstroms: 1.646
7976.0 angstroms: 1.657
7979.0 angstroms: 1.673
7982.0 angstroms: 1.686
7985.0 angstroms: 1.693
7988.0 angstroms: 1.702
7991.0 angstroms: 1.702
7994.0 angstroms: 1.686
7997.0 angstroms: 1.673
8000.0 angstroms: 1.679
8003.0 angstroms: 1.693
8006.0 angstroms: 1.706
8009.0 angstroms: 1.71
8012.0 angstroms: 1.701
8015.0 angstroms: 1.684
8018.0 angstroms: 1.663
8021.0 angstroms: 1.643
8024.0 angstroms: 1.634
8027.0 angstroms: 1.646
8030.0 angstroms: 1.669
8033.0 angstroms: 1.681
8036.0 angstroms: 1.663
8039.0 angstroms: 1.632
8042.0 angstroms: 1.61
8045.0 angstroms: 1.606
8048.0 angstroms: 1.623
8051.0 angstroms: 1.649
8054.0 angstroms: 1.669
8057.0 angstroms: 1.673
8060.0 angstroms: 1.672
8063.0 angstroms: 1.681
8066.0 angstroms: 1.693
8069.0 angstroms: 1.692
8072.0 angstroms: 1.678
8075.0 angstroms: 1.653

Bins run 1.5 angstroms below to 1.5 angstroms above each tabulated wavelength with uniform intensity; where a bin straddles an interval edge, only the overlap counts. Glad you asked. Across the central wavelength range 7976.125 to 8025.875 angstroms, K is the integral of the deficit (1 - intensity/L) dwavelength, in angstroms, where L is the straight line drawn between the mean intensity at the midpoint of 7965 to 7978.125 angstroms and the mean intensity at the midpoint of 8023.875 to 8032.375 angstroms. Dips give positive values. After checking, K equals -0.9 angstroms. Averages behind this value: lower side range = 1.65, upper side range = 1.66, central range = 1.68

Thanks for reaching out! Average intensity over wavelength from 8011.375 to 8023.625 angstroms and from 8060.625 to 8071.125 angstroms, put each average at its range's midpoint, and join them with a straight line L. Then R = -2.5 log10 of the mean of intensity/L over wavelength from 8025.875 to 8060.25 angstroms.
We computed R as 0.02 mag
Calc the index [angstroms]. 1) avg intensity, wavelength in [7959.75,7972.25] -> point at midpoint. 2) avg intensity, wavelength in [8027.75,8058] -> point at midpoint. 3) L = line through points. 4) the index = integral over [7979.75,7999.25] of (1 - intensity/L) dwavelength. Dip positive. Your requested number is -0.6 angstroms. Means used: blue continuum 1.64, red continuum 1.65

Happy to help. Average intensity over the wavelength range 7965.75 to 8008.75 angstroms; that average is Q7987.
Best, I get 1.68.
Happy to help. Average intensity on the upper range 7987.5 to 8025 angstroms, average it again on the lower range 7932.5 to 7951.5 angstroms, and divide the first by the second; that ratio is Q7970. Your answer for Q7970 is 1.01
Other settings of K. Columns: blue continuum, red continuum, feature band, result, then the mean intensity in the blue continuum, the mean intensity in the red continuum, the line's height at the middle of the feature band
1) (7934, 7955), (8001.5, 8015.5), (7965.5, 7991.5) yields 0.2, 1.67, 1.7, 1.68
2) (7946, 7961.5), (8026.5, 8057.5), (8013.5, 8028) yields 0.0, 1.66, 1.65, 1.65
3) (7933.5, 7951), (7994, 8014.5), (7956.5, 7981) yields 0.4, 1.66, 1.69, 1.68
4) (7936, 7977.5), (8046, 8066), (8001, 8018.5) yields -0.4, 1.65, 1.66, 1.66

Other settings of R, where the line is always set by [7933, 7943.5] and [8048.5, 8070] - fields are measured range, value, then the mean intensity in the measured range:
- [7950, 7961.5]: 0.00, 1.65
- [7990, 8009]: -0.02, 1.69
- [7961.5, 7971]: 0.01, 1.64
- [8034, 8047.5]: 0.03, 1.63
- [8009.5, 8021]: -0.01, 1.68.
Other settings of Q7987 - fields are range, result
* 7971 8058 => 1.67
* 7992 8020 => 1.69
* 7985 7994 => 1.7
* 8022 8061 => 1.65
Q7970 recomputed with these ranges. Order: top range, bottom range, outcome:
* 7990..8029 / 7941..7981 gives 1.01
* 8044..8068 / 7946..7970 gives 1.00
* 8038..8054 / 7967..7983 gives 0.98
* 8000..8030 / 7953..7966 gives 1.02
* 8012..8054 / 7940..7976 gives 1.00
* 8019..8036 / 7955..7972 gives 1.01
